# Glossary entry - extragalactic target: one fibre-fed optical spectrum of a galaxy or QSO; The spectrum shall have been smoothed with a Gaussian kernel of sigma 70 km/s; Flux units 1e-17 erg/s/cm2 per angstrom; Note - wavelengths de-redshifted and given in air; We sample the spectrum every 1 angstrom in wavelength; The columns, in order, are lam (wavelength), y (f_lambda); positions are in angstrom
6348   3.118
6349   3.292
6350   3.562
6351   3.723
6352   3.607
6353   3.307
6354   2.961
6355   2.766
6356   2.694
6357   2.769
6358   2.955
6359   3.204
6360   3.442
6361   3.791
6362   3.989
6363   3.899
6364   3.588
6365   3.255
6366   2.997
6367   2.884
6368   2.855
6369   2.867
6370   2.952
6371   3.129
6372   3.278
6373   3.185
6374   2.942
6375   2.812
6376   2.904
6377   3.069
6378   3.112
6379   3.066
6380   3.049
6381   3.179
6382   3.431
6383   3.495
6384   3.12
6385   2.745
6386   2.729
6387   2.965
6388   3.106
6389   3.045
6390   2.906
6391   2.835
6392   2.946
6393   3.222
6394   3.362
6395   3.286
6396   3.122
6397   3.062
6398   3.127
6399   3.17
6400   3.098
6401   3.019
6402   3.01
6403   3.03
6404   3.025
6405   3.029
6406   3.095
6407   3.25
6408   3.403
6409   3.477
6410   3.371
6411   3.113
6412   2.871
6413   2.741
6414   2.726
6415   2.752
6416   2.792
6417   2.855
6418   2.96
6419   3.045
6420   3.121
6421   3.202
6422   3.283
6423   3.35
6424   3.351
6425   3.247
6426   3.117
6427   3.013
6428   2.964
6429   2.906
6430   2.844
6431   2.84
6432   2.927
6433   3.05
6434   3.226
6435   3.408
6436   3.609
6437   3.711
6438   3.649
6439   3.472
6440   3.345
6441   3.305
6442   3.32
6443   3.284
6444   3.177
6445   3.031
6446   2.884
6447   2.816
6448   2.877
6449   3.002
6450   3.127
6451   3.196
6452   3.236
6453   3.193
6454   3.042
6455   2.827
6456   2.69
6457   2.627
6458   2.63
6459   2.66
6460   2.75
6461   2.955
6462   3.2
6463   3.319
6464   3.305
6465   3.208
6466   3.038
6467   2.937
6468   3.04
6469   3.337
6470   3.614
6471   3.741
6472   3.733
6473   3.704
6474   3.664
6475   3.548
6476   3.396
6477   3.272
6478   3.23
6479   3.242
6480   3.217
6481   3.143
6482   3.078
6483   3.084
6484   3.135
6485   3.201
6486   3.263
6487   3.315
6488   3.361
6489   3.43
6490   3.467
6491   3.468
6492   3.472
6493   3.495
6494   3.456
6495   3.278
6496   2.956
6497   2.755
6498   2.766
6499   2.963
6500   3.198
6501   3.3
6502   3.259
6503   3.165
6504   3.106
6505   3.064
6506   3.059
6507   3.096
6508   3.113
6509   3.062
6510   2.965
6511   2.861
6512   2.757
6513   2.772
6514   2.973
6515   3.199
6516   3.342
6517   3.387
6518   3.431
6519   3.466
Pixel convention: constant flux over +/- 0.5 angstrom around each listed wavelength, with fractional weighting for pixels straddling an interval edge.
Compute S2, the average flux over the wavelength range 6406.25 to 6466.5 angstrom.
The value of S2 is 3.09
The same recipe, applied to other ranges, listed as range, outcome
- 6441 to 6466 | 3.02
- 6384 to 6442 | 3.11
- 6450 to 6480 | 3.18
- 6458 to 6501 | 3.24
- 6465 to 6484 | 3.33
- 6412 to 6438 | 3.09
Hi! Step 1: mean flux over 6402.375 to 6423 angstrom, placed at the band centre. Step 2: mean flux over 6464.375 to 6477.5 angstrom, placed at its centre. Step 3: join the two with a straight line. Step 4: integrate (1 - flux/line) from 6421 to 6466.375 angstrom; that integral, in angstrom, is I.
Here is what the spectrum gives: 1.8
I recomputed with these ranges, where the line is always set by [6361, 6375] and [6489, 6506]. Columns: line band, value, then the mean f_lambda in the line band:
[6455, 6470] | 1.0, 2.99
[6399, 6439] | 1.2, 3.12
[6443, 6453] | 0.5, 3.06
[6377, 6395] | 0.8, 3.08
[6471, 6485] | -0.6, 3.35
